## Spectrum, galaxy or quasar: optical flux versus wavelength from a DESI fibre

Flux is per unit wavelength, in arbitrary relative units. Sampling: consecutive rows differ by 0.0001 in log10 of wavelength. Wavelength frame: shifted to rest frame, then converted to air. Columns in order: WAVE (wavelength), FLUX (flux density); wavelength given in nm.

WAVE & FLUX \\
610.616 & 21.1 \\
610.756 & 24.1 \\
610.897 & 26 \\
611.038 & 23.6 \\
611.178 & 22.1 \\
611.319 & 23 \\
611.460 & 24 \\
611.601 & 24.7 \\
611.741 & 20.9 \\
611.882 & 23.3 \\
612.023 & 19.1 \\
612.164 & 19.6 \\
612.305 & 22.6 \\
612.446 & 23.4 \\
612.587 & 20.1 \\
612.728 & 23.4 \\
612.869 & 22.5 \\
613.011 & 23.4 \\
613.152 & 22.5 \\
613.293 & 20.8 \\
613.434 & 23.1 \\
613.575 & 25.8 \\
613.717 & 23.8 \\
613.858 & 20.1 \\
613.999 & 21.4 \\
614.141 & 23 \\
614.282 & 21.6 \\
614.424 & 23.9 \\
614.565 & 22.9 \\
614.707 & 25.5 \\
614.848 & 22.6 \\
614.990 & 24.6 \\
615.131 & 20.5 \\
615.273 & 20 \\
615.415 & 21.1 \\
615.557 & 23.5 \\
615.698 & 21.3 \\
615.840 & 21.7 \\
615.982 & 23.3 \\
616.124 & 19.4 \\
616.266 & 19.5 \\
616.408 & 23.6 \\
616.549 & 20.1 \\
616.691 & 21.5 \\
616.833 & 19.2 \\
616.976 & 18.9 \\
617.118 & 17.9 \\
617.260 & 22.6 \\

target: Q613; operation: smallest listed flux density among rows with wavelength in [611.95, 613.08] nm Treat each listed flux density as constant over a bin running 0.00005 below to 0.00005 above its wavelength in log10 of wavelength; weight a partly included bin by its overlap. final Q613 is 19.1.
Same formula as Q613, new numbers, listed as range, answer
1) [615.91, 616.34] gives 19.4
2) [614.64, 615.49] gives 20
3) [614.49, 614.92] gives 22.6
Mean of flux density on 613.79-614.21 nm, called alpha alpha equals 21.5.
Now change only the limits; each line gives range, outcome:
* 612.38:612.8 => 22.3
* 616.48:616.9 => 20.3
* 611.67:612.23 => 20.8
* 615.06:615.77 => 21.3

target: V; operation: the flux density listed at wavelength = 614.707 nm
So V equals 25.5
